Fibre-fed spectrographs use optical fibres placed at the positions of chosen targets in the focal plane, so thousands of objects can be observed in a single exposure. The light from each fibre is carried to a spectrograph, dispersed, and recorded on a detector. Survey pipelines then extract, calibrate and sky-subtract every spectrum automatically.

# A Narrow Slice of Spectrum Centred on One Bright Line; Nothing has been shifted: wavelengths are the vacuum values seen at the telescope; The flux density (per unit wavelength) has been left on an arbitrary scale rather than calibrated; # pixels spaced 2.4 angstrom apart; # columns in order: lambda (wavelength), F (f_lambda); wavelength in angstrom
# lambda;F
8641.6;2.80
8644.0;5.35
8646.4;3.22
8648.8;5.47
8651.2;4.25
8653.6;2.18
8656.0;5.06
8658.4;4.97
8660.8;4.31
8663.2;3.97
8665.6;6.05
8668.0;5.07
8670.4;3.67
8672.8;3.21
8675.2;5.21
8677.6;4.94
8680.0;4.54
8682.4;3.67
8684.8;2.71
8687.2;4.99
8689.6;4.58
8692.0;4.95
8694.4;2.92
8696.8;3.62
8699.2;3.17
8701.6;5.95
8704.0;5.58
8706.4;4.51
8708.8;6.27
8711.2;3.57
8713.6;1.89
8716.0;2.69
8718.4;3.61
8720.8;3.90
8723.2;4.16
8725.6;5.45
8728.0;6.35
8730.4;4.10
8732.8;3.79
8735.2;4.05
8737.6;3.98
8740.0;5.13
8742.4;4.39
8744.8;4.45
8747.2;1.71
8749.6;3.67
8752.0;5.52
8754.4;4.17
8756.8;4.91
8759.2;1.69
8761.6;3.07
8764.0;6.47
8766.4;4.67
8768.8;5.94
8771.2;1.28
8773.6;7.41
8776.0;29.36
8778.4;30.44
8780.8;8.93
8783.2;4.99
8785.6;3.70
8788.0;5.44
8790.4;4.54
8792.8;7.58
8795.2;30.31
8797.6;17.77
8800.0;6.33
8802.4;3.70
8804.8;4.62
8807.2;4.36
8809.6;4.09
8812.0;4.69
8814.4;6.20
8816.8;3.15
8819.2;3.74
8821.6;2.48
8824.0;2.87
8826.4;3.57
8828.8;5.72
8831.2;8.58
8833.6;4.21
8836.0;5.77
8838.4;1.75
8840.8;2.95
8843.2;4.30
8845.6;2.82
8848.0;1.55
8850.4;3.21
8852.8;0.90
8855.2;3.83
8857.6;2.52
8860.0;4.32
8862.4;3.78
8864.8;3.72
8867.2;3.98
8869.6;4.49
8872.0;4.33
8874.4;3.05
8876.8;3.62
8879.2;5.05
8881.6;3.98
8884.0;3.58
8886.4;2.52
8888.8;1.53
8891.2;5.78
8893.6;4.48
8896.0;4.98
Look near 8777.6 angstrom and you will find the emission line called [S II] 6716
